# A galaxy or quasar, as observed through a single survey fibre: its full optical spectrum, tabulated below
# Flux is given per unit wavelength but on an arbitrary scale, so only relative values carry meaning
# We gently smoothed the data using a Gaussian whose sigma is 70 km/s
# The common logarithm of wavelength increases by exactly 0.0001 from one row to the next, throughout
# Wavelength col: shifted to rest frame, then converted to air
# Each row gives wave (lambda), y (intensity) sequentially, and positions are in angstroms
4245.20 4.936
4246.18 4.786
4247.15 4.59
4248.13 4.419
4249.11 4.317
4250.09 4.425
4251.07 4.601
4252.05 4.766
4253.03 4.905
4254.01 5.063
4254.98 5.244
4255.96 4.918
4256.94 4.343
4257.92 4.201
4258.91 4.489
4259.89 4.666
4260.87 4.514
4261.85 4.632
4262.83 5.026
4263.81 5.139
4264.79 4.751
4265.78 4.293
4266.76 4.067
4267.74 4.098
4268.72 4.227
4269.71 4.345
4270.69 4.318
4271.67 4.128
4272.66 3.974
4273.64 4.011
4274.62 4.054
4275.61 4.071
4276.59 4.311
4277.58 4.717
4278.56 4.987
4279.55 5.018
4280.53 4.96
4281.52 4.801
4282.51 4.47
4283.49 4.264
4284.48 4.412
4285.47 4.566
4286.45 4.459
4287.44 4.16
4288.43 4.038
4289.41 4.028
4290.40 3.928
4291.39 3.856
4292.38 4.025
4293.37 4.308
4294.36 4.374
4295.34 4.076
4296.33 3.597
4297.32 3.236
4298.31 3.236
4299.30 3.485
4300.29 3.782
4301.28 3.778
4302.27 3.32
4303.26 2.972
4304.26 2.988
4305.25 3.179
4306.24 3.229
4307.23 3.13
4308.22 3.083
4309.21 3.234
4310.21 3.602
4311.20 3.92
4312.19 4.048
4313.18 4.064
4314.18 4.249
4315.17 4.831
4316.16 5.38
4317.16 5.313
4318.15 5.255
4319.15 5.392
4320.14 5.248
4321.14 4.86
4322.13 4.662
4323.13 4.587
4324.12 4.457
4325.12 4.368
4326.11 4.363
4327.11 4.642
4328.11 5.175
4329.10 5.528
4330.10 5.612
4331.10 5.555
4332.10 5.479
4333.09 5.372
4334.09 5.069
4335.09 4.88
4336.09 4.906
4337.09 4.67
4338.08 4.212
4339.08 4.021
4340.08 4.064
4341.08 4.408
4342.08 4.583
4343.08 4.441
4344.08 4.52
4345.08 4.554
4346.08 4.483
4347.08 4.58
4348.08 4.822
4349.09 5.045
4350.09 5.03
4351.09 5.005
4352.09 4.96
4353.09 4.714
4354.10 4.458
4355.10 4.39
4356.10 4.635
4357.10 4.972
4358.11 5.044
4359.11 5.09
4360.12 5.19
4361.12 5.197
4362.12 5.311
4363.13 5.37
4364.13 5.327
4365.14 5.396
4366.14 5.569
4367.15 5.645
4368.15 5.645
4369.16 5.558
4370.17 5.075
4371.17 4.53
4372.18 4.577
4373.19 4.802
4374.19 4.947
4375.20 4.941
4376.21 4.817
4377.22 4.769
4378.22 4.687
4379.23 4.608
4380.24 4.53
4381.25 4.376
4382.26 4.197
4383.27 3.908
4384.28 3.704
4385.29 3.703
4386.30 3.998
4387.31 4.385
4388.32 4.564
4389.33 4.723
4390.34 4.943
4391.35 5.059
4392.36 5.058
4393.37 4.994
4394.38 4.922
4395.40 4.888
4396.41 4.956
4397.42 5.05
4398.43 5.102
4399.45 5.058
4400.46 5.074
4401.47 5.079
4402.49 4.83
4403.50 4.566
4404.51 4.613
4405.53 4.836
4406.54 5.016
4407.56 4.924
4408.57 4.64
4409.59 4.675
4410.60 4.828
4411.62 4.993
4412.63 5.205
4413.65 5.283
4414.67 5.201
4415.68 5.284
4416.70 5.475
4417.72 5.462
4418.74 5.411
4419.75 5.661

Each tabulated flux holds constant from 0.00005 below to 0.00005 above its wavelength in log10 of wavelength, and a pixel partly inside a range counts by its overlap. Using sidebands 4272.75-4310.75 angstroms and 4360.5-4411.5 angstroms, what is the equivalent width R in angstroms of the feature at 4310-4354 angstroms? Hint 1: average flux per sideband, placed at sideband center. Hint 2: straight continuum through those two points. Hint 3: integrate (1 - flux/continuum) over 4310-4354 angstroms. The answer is -4.4 angstroms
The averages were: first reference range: 3.94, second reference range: 4.84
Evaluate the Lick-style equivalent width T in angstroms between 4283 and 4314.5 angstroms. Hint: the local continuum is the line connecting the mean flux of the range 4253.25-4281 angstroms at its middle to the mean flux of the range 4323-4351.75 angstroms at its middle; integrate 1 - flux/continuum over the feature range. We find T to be 5.9 angstroms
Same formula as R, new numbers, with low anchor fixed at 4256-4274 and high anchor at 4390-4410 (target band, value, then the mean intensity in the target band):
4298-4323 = 3.1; 4.02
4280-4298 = 1.3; 4.19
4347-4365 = -0.8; 4.97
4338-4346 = 0.6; 4.36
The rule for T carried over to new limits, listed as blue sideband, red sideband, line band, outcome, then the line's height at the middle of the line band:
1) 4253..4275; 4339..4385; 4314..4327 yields -0.5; 4.67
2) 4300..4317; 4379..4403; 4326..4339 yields -3.4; 3.99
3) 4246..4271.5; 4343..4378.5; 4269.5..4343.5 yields 6.7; 4.75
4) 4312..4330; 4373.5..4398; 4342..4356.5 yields 0.2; 4.74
